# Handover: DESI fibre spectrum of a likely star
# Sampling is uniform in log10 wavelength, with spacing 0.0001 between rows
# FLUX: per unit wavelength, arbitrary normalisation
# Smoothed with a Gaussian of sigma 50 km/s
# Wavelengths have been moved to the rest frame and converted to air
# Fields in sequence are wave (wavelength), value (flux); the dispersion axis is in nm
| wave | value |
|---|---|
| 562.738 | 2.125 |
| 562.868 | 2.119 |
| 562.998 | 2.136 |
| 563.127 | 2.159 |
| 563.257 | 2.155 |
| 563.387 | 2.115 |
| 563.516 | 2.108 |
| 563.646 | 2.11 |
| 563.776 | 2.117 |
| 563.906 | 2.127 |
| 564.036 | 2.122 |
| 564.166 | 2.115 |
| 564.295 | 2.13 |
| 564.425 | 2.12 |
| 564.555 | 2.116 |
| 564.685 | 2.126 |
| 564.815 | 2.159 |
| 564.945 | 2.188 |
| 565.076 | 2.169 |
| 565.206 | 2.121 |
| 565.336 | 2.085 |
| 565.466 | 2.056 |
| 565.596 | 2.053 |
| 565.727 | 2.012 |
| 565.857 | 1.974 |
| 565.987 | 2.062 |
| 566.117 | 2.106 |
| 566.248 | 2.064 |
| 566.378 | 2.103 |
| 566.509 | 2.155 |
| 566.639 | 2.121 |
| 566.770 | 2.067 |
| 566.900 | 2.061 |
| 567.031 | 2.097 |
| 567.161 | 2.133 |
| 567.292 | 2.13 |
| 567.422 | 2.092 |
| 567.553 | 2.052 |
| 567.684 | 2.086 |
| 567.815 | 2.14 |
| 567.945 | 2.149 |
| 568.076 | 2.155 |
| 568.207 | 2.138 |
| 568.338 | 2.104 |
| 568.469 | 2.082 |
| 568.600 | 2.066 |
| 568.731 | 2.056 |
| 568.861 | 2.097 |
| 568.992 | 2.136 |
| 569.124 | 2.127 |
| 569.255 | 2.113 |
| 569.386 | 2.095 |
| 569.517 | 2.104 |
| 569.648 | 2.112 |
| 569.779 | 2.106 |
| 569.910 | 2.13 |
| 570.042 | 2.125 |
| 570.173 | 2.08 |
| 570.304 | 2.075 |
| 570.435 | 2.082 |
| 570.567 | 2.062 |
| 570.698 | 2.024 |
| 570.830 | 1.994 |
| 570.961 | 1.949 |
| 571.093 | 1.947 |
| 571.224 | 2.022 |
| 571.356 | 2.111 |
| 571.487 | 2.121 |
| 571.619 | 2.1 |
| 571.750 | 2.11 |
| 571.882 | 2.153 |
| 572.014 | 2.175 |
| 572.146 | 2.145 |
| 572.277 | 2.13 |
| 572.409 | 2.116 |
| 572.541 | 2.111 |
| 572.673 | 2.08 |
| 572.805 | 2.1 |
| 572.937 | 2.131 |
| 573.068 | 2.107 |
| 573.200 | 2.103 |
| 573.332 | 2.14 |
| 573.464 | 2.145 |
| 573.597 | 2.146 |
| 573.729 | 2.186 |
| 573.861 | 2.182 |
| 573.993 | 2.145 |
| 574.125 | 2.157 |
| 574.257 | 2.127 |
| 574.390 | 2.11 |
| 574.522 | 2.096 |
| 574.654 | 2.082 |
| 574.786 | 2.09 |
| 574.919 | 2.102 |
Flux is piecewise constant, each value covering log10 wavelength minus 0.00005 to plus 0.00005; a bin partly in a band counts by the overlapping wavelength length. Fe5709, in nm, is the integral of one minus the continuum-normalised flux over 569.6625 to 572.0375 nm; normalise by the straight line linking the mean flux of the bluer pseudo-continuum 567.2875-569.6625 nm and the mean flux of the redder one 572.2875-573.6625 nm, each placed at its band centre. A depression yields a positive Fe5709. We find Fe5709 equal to 0.04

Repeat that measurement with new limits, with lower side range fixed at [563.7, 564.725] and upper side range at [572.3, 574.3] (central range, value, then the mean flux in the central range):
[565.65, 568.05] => 0.04 nm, 2.09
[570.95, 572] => 0.03 nm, 2.08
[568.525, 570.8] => 0.04 nm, 2.09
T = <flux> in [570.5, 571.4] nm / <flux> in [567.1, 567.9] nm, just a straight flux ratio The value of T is 1.0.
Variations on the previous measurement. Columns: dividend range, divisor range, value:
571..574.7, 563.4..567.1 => 1.01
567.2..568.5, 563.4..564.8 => 1.00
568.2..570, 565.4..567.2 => 1.01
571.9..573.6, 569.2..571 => 1.02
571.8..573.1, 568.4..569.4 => 1.01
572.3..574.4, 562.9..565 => 1.00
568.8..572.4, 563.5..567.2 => 0.99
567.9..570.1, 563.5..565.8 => 1.00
